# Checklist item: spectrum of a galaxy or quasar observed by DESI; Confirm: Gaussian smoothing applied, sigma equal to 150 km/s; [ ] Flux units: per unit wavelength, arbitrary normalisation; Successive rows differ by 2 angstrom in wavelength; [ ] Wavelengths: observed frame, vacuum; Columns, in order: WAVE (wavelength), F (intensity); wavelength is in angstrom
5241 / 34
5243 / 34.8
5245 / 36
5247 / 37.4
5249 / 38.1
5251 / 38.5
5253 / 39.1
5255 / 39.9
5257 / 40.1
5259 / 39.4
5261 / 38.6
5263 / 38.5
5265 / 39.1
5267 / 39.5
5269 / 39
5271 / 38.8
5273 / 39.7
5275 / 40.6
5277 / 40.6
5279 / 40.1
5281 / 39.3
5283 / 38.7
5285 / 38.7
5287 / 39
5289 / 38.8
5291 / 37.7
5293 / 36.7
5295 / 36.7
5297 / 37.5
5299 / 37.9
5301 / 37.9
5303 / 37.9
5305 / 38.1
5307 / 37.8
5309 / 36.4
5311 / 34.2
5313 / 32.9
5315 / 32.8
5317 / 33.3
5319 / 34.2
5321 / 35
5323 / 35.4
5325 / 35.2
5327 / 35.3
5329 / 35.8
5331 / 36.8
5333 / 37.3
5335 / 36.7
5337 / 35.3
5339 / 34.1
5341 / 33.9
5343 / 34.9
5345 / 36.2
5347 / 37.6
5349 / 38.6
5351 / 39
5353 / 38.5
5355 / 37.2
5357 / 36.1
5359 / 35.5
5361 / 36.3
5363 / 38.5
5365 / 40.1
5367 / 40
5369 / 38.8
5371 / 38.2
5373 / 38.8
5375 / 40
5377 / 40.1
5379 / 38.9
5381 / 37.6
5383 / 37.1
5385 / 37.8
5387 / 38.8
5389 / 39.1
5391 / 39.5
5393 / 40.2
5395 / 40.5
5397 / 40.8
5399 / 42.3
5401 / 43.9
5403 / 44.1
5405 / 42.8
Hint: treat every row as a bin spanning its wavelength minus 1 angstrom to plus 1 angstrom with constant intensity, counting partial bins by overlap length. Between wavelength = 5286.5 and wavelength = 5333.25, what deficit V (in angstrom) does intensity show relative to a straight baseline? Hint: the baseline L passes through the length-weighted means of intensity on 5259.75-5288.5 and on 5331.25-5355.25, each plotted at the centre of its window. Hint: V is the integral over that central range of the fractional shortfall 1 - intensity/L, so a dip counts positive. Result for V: 2.1 angstrom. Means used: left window 39.3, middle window 36.2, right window 36.6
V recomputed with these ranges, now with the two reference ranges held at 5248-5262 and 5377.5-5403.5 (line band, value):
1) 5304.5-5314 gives 0.9 angstrom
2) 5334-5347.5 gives 1.4 angstrom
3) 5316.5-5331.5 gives 1.7 angstrom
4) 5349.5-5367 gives 0.9 angstrom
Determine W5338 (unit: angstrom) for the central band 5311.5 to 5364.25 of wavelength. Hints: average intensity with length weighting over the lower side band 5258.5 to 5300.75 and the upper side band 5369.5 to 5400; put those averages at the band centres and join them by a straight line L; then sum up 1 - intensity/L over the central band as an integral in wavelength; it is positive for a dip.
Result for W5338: 4.3 angstrom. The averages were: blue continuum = 38.8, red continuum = 39.3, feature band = 35.9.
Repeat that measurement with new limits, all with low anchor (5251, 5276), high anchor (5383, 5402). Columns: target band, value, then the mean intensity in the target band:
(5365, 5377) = 0.21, 39.3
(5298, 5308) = 0.42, 37.9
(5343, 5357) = 0.83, 37.5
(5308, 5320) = 1.72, 34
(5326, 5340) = 1.36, 35.9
